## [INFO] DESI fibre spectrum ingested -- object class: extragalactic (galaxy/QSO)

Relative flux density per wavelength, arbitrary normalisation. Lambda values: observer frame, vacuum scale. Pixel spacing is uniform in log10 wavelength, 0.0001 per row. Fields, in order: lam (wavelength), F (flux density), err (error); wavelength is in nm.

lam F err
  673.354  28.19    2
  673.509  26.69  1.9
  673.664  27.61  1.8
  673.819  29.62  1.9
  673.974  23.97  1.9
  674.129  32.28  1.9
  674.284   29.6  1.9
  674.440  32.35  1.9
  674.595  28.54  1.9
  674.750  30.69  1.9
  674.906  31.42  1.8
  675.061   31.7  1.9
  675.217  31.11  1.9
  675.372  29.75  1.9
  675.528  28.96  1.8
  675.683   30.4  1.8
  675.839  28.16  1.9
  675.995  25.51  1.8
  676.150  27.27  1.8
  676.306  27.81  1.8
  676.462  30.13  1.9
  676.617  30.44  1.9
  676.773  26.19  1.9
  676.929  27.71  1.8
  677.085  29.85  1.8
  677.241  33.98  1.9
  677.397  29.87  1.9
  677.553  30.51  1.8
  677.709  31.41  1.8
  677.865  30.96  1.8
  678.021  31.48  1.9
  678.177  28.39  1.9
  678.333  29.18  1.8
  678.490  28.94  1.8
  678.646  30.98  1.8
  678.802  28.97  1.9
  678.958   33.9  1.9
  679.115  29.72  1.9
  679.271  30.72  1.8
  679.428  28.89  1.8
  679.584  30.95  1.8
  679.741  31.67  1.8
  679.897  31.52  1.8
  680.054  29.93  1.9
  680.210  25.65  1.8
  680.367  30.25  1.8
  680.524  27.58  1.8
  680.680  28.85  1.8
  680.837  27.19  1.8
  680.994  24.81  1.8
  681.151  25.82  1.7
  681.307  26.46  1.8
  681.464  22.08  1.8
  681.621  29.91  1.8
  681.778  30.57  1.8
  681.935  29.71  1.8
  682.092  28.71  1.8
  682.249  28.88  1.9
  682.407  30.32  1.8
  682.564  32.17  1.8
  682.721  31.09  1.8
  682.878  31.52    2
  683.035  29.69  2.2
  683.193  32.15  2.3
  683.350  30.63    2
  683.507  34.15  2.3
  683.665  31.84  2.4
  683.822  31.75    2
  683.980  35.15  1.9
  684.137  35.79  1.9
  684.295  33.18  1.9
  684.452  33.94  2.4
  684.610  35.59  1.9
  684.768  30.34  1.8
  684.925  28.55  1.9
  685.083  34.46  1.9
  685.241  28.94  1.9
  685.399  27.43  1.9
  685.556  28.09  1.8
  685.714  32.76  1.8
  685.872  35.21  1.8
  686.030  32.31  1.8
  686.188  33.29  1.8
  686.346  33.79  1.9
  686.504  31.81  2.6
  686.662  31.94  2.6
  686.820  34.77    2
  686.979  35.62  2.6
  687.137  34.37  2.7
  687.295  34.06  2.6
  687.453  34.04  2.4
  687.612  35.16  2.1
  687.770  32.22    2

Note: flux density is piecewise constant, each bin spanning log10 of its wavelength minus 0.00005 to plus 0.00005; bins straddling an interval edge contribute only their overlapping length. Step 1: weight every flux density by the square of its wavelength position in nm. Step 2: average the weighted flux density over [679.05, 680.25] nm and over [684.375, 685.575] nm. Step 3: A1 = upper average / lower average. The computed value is 1.1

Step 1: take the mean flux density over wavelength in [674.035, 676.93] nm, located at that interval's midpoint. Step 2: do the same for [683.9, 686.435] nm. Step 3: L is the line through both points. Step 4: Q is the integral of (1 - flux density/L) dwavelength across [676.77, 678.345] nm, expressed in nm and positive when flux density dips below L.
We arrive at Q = 0.00 nm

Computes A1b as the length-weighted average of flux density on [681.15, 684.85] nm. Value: 31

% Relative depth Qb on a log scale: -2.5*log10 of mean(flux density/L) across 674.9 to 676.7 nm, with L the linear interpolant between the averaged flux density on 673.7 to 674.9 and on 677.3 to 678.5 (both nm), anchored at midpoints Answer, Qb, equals 0.02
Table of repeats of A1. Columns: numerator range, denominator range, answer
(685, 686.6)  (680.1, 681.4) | 1.19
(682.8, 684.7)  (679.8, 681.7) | 1.21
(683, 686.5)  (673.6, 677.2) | 1.13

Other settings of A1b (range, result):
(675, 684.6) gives 30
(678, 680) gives 30.4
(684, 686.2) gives 32.2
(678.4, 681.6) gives 28.8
